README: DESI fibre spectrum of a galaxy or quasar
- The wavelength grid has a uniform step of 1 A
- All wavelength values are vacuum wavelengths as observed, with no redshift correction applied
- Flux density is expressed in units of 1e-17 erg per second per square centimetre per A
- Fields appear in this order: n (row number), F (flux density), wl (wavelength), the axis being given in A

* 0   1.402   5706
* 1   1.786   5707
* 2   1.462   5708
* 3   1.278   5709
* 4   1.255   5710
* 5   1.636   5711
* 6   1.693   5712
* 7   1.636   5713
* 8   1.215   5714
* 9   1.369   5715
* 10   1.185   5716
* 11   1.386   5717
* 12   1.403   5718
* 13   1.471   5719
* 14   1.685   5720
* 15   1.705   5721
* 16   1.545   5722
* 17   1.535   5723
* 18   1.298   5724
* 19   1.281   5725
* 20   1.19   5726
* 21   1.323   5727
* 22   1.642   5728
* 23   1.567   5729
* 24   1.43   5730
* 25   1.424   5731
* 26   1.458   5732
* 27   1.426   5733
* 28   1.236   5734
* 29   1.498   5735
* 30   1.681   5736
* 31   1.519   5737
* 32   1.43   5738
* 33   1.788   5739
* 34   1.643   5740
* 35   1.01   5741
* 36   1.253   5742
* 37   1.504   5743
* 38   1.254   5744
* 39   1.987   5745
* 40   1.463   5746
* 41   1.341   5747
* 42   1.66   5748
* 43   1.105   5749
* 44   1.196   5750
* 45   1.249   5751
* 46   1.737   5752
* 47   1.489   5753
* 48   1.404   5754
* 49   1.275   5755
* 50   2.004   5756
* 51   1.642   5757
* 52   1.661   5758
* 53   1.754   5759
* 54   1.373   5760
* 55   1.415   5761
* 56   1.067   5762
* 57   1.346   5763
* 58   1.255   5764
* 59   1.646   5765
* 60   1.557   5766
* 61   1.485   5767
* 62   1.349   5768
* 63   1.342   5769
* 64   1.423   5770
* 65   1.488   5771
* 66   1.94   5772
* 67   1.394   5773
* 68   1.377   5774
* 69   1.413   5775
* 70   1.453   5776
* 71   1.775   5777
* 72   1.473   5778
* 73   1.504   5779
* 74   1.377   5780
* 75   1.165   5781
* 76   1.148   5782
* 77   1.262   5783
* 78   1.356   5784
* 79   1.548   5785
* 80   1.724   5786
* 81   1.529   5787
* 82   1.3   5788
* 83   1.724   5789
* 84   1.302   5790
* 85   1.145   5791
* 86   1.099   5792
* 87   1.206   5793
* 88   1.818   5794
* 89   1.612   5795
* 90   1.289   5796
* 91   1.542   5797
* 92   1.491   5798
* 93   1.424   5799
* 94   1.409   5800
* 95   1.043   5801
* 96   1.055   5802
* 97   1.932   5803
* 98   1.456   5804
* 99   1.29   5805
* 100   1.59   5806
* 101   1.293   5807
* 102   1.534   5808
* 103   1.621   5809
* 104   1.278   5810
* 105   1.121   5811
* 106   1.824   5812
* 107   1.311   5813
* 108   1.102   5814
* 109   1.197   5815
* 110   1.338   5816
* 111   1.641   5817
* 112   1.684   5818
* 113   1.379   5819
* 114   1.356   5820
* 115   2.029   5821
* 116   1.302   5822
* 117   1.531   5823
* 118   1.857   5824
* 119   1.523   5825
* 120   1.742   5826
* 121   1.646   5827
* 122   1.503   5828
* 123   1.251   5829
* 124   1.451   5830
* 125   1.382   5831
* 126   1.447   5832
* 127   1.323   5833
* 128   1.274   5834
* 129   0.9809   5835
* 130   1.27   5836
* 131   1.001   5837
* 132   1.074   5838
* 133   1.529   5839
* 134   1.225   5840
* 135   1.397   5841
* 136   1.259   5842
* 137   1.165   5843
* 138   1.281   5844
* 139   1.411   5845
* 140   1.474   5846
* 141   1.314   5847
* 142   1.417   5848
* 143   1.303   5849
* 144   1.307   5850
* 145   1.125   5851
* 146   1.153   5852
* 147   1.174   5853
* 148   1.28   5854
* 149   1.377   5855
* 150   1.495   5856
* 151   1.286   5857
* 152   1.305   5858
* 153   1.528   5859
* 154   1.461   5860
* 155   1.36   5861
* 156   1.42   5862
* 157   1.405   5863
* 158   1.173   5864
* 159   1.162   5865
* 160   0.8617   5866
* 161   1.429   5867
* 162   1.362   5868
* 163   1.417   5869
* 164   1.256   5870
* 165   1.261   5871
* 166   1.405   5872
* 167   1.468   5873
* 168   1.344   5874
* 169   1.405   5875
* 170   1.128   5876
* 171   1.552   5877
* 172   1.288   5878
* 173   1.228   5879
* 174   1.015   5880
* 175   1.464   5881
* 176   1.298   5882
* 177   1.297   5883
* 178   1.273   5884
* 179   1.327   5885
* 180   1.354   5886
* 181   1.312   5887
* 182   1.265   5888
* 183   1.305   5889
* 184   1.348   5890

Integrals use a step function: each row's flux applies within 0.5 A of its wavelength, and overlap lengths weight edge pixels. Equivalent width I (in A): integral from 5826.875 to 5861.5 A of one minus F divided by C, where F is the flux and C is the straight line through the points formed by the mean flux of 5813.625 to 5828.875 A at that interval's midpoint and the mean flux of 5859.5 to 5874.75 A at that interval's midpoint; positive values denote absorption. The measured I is 2.5 A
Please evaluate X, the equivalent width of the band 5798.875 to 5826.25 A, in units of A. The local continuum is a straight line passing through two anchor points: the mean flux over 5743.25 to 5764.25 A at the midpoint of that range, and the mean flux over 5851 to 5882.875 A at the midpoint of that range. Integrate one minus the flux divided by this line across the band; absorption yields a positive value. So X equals -1.4 A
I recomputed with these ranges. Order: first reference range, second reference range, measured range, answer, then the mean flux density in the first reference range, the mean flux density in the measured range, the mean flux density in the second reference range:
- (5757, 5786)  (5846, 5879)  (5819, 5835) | -1.36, 1.45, 1.49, 1.32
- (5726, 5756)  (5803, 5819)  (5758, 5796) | 0.15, 1.45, 1.44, 1.43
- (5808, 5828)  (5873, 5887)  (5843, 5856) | 0.93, 1.5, 1.3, 1.31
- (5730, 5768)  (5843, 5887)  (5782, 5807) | -0.16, 1.46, 1.41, 1.32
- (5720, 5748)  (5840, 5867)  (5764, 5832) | -3.54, 1.47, 1.45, 1.3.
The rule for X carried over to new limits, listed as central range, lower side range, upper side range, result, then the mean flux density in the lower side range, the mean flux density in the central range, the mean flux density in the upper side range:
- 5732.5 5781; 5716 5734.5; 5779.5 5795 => -1.9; 1.44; 1.47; 1.39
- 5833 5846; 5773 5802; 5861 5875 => 0.9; 1.4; 1.25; 1.31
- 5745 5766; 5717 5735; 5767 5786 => -0.4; 1.45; 1.47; 1.44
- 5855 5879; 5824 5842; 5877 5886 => -0.4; 1.37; 1.34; 1.29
